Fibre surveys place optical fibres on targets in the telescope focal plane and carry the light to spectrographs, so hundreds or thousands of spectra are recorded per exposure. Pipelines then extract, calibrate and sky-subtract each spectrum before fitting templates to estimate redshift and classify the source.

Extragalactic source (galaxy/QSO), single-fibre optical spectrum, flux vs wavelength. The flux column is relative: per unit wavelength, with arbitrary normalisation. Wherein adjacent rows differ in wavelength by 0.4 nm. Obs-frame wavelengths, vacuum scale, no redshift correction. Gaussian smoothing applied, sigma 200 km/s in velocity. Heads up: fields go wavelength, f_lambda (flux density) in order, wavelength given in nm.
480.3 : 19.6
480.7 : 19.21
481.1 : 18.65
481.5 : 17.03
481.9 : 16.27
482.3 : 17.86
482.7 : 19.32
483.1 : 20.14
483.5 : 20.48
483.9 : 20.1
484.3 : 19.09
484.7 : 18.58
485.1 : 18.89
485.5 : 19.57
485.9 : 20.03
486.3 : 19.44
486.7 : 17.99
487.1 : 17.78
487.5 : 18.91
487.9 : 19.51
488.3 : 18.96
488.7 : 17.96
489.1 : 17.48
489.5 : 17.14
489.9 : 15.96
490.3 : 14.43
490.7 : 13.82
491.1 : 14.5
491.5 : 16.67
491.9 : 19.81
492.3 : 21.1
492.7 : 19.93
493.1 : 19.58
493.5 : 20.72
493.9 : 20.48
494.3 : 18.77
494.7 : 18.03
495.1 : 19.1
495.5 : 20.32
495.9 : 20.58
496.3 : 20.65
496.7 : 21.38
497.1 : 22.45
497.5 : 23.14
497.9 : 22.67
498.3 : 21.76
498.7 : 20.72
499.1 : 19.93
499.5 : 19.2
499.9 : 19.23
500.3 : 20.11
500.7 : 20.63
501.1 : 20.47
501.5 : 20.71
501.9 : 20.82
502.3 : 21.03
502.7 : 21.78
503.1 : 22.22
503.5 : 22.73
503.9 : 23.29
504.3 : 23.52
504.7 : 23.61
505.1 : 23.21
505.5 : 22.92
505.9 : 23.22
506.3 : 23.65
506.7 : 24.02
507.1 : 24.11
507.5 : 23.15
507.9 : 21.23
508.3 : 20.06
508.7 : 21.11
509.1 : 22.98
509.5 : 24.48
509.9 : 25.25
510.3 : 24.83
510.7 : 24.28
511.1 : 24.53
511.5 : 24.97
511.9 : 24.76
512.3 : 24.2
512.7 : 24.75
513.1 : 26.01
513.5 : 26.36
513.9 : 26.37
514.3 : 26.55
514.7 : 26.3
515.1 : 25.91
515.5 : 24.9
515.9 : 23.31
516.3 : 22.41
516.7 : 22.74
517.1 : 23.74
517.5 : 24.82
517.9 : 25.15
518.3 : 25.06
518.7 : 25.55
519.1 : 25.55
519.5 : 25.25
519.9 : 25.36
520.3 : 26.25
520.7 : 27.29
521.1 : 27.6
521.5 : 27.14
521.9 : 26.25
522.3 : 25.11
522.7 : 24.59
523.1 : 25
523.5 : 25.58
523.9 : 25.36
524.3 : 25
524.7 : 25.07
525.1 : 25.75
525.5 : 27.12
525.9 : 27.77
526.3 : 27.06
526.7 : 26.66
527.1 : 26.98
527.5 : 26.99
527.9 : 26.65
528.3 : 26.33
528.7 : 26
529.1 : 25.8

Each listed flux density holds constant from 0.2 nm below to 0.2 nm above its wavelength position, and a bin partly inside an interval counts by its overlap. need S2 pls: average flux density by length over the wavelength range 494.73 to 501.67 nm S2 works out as 20.7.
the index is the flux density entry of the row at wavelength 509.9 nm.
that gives 25.25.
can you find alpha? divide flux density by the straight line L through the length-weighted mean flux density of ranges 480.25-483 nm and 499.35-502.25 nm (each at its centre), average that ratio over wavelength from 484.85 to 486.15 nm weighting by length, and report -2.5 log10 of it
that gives -0.05 mag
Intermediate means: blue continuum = 18.3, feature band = 19.5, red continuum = 20.2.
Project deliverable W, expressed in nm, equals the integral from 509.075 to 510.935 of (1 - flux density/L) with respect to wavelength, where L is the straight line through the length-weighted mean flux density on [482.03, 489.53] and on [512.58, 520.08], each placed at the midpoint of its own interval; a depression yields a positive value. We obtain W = -0.055 nm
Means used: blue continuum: 18.9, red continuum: 25.1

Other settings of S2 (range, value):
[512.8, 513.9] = 26.1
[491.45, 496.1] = 19.7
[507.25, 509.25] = 21.7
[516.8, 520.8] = 25.3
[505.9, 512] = 23.5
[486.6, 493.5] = 17.8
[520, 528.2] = 26.3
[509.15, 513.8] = 24.9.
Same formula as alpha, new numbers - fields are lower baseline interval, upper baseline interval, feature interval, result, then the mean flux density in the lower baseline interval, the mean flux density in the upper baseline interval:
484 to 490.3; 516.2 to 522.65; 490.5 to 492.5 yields 0.129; 18.4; 25.4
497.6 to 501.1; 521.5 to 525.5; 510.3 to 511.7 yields -0.076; 20.6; 25.5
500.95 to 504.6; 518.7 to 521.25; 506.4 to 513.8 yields -0.012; 21.9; 26.1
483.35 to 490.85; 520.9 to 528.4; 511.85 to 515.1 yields -0.082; 18.2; 26.2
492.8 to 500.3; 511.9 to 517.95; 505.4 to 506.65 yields -0.030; 20.5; 24.9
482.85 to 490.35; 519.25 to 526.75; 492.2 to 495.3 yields 0.023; 18.6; 26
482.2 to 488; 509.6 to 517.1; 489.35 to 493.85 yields 0.161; 19.2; 24.9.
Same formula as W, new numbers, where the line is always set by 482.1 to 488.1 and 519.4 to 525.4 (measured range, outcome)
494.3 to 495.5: 0.12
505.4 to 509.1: 0.08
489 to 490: 0.15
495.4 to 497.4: 0.00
